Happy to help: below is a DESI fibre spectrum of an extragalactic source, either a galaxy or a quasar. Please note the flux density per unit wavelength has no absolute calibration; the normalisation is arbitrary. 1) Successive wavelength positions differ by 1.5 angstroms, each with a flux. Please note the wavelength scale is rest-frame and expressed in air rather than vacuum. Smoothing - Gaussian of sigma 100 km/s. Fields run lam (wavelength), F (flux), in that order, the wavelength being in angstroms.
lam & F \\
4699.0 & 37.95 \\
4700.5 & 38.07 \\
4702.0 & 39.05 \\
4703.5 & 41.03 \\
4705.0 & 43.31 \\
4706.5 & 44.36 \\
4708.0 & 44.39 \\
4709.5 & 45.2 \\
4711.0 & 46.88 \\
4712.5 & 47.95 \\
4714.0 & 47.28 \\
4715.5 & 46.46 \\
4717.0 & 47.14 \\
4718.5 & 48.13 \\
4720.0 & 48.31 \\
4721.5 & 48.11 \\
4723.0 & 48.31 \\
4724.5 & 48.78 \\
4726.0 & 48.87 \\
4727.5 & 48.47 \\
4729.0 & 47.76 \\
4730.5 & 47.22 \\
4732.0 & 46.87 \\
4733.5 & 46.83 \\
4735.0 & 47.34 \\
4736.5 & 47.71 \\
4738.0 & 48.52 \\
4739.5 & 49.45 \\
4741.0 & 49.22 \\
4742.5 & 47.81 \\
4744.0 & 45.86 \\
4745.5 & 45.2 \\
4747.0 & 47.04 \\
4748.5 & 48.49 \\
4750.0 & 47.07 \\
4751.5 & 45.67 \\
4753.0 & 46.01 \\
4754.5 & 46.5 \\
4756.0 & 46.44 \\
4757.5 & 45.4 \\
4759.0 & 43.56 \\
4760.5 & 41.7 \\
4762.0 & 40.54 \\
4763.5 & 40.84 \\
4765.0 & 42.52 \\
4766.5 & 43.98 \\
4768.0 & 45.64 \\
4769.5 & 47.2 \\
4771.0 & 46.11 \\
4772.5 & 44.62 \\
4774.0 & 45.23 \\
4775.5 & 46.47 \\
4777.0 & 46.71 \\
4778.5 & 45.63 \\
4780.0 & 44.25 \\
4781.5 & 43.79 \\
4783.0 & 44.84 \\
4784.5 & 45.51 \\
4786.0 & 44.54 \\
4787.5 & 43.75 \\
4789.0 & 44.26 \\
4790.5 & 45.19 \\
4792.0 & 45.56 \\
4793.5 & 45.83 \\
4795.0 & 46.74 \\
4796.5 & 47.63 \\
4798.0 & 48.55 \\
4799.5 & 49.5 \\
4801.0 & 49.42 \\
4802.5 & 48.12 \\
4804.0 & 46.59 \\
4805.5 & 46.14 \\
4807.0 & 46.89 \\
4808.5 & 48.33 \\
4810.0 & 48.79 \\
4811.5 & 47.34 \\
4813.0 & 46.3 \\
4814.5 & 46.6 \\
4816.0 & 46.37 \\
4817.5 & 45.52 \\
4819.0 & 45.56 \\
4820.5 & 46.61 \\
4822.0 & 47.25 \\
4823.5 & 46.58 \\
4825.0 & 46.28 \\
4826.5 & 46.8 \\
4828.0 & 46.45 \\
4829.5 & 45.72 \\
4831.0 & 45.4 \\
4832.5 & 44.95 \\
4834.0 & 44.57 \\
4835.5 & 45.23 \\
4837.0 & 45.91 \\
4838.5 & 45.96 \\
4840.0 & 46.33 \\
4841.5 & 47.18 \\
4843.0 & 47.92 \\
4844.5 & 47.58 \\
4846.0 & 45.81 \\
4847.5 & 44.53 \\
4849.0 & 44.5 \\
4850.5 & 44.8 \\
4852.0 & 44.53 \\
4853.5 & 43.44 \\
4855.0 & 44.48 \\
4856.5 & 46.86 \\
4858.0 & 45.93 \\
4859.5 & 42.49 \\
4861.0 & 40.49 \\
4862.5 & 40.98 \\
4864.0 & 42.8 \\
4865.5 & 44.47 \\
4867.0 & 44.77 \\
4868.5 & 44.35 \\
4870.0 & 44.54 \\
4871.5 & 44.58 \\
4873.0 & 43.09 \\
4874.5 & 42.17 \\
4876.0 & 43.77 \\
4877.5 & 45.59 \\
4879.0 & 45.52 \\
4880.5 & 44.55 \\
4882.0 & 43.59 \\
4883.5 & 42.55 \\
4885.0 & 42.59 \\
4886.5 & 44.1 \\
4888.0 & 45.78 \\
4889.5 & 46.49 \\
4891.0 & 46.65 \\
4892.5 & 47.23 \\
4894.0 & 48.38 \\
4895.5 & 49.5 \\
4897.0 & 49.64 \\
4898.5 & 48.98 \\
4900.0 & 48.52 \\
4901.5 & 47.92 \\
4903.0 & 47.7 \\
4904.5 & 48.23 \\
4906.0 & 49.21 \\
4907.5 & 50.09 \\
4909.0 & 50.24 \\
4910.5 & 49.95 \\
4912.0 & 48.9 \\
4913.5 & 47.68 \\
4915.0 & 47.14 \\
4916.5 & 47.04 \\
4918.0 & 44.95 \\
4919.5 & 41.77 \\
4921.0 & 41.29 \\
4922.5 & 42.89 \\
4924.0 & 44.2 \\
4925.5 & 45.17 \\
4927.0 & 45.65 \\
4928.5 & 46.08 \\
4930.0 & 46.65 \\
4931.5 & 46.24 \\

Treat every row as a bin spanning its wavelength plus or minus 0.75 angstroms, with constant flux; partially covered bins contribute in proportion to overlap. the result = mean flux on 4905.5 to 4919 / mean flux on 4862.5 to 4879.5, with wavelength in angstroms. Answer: 1.10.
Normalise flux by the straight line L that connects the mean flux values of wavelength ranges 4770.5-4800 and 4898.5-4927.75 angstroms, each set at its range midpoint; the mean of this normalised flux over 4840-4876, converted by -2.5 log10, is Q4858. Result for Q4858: 0.045 mag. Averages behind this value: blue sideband 45.7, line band 44.5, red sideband 46.8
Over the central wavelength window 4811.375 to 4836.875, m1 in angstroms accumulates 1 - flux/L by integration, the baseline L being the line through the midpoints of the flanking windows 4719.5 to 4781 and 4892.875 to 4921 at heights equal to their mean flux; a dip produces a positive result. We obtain 0.5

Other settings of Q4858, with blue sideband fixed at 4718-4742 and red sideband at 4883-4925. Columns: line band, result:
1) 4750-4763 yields 0.08 mag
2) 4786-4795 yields 0.06 mag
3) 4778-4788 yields 0.07 mag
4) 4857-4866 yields 0.10 mag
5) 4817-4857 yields 0.03 mag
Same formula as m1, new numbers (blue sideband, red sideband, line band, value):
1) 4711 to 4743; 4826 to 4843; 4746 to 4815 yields 1.62 angstroms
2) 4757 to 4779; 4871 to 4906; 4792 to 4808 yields -0.94 angstroms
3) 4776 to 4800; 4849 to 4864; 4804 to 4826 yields -0.88 angstroms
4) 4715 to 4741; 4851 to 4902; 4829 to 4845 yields -0.09 angstroms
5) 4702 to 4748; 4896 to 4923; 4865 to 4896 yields 1.56 angstroms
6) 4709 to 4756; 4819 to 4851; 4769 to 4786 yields 0.50 angstroms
